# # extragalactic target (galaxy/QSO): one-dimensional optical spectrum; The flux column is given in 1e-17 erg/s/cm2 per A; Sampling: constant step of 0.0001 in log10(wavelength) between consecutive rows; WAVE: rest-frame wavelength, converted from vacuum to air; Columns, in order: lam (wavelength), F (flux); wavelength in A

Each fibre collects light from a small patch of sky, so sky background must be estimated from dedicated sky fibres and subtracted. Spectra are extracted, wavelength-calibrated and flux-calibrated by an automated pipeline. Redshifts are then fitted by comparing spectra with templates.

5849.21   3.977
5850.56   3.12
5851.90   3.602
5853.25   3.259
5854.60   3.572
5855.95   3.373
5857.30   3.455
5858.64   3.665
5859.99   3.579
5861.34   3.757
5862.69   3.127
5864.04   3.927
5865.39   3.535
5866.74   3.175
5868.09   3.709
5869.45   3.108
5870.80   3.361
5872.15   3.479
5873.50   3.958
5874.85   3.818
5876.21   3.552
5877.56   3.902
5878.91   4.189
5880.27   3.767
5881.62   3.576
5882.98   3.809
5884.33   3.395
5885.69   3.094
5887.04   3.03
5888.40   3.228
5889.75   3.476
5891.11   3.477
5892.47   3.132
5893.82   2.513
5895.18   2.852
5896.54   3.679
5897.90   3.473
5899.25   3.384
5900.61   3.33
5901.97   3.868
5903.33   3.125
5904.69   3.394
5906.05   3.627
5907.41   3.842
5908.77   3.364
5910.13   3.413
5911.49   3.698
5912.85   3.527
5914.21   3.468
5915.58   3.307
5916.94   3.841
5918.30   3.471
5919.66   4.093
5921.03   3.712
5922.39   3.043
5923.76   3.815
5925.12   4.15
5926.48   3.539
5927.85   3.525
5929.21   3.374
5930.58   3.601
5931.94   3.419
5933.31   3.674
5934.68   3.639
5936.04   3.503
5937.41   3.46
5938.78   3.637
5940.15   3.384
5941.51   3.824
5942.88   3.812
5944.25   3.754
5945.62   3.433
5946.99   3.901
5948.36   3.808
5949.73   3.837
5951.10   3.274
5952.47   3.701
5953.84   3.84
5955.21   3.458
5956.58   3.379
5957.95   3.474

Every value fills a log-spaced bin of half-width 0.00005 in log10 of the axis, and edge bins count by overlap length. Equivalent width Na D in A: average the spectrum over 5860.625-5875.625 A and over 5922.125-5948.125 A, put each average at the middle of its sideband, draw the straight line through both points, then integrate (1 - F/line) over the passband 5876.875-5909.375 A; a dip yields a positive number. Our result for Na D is 1.2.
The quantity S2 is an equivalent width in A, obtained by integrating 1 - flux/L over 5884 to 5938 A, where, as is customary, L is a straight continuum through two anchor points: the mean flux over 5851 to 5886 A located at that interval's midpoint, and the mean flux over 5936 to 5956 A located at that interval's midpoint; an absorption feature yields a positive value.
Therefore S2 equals 2.2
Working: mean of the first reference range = 3.57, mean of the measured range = 3.46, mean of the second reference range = 3.64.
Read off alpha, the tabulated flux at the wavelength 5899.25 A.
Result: 3.384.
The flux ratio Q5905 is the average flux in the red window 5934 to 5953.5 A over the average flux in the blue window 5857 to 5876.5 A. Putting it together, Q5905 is 1.03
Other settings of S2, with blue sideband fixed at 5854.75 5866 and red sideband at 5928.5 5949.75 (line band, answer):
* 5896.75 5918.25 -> 0.49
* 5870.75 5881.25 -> -0.60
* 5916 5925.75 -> -0.30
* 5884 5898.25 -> 1.50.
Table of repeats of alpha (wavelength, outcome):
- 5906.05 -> 3.627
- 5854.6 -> 3.572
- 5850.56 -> 3.12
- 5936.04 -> 3.503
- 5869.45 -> 3.108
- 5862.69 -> 3.127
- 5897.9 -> 3.473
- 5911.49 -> 3.698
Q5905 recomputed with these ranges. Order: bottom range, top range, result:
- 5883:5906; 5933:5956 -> 1.10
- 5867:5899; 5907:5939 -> 1.04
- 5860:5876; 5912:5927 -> 1.03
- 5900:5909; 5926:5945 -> 1.02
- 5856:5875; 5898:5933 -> 1.01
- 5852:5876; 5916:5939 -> 1.03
